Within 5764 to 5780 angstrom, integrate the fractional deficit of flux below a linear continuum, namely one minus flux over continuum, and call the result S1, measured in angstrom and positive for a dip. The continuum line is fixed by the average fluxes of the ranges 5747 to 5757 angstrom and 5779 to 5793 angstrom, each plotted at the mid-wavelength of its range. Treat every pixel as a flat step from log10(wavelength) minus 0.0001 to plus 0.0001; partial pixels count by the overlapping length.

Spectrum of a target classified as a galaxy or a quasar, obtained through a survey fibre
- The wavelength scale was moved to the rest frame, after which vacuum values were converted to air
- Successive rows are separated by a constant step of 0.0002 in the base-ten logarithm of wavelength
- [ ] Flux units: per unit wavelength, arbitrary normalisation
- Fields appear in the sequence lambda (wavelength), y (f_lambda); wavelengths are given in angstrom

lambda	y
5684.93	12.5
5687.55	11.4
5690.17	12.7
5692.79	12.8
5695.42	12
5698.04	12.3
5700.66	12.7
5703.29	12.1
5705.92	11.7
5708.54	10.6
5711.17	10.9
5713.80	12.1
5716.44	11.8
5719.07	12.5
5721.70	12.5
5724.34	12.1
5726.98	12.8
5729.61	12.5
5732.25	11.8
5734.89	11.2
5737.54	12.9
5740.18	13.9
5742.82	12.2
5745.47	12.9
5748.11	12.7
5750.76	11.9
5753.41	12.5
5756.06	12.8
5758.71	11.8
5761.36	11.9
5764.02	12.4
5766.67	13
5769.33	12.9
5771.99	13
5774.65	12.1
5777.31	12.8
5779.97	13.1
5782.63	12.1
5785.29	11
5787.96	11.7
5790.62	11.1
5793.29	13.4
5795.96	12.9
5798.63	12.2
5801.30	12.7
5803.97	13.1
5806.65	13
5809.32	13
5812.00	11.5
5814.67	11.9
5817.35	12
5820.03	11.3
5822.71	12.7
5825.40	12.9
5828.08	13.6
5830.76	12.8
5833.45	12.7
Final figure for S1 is -0.8 angstrom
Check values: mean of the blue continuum 12.5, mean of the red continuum 11.9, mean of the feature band 12.8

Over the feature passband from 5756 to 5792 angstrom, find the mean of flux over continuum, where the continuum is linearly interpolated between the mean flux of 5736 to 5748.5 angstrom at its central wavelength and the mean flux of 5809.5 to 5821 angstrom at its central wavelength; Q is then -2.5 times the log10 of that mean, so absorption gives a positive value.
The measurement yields 0.02 mag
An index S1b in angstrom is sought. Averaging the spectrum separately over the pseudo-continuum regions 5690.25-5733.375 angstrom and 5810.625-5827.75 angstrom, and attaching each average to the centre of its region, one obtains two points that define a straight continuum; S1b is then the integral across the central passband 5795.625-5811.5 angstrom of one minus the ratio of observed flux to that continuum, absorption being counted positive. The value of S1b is -0.8 angstrom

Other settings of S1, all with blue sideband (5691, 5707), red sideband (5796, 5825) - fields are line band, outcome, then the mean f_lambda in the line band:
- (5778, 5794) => 0.4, 12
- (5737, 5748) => -0.6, 13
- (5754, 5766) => 0.1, 12.3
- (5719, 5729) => -0.1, 12.5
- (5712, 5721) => 0.2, 12.1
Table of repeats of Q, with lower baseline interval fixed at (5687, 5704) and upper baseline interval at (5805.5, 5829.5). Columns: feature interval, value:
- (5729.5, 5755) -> -0.01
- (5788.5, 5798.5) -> 0.00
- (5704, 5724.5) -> 0.05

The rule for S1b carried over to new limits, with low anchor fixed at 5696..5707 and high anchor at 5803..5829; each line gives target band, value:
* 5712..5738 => 0.2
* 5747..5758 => -0.1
